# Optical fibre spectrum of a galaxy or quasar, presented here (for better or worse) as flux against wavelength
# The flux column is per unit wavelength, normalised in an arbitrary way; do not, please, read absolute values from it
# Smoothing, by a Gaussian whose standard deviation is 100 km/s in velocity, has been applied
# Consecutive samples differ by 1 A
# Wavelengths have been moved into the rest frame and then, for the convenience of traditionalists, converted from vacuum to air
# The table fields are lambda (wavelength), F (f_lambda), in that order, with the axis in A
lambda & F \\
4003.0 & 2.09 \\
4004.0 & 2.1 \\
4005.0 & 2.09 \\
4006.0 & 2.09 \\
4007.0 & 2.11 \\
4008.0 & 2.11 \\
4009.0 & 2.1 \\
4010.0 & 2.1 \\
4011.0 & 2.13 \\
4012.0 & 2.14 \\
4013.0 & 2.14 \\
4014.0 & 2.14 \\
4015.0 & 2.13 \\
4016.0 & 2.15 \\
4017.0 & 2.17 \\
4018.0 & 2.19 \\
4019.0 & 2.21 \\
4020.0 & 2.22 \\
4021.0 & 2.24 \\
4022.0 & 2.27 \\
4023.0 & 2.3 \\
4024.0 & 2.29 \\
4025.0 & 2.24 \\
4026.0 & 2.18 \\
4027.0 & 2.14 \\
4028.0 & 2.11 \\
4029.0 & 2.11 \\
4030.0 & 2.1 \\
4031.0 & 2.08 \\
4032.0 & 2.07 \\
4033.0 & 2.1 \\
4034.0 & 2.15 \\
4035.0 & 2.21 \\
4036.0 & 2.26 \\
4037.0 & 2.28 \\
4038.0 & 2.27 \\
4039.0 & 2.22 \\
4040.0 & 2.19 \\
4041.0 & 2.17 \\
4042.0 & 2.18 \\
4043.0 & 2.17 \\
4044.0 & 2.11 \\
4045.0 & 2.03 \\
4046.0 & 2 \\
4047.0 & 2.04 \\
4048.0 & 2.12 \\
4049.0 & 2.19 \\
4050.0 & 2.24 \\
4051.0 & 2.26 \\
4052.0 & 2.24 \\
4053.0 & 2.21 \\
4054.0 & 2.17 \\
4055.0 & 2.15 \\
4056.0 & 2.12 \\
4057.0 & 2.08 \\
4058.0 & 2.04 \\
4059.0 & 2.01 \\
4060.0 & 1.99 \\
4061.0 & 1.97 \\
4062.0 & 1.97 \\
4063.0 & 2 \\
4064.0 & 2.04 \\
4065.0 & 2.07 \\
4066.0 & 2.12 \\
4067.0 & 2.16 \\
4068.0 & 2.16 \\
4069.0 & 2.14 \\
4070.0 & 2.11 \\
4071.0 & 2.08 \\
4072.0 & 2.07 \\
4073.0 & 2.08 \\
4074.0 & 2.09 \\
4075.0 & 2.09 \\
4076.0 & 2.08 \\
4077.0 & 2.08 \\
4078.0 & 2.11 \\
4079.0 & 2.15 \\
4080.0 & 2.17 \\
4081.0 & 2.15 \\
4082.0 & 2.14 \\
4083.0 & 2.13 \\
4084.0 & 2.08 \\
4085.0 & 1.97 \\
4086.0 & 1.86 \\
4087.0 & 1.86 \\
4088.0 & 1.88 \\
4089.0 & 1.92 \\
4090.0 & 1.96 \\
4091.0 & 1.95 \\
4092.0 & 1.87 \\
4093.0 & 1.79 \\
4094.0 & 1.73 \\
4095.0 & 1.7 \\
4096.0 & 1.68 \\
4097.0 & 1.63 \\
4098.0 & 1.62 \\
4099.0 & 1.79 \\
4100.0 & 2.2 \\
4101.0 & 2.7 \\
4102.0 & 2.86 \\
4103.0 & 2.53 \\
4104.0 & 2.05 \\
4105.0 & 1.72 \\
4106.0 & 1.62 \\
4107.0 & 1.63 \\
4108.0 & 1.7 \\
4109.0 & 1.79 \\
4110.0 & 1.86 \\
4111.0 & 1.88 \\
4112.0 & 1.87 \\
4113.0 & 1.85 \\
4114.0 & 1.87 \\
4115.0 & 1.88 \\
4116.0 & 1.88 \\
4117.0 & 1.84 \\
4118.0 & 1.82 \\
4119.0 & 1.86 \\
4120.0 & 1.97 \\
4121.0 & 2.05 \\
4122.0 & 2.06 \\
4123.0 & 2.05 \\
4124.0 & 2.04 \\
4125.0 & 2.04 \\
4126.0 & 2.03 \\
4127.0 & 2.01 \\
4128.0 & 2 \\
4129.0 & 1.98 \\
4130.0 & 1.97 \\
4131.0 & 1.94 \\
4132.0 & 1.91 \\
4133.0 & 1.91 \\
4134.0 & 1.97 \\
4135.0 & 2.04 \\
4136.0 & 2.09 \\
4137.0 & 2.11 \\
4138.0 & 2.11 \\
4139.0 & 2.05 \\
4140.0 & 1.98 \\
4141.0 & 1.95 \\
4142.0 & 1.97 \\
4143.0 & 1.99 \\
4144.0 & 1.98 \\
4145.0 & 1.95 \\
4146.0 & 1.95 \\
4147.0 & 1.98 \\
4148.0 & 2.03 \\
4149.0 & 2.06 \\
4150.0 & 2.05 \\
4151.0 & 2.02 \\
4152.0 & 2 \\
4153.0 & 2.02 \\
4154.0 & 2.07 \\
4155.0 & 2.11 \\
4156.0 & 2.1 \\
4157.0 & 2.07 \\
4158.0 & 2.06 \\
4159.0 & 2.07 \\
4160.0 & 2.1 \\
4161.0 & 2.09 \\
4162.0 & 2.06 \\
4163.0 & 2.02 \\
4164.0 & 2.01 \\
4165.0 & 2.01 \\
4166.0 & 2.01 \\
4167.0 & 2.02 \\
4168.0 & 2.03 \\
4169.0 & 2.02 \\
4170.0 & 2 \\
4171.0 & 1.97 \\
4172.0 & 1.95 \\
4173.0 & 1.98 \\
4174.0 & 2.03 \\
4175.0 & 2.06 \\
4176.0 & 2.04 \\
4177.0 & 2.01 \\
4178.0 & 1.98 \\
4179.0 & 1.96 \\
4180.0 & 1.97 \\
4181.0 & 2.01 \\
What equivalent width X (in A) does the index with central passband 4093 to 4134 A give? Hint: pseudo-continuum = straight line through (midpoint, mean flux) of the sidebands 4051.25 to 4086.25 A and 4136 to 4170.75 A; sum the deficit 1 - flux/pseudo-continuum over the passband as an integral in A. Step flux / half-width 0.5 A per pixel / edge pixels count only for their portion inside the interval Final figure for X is 2.4 A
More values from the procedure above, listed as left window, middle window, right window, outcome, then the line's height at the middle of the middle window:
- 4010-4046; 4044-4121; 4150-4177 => 3.9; 2.12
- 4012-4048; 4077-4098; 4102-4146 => 1.1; 2.04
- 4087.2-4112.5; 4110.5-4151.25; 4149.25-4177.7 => 0.0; 1.97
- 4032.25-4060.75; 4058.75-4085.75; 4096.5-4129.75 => -0.1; 2.08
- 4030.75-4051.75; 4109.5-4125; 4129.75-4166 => 1.0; 2.06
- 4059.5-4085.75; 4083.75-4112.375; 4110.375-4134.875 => 1.3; 2.01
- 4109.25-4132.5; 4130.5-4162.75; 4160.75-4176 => -0.7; 1.98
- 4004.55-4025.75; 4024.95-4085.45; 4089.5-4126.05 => -1.7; 2.07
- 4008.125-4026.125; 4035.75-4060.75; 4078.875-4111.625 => -0.6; 2.09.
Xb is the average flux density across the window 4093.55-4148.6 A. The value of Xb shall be 1.96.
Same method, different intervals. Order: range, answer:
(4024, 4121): 2.04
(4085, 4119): 1.9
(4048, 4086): 2.1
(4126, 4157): 2.01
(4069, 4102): 2.01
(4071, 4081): 2.1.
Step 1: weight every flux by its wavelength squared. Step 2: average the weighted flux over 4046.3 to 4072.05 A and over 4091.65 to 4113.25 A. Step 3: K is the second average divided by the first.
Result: 0.9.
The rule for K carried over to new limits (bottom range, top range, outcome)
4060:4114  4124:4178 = 1.04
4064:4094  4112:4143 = 0.99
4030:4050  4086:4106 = 0.94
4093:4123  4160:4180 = 1.08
